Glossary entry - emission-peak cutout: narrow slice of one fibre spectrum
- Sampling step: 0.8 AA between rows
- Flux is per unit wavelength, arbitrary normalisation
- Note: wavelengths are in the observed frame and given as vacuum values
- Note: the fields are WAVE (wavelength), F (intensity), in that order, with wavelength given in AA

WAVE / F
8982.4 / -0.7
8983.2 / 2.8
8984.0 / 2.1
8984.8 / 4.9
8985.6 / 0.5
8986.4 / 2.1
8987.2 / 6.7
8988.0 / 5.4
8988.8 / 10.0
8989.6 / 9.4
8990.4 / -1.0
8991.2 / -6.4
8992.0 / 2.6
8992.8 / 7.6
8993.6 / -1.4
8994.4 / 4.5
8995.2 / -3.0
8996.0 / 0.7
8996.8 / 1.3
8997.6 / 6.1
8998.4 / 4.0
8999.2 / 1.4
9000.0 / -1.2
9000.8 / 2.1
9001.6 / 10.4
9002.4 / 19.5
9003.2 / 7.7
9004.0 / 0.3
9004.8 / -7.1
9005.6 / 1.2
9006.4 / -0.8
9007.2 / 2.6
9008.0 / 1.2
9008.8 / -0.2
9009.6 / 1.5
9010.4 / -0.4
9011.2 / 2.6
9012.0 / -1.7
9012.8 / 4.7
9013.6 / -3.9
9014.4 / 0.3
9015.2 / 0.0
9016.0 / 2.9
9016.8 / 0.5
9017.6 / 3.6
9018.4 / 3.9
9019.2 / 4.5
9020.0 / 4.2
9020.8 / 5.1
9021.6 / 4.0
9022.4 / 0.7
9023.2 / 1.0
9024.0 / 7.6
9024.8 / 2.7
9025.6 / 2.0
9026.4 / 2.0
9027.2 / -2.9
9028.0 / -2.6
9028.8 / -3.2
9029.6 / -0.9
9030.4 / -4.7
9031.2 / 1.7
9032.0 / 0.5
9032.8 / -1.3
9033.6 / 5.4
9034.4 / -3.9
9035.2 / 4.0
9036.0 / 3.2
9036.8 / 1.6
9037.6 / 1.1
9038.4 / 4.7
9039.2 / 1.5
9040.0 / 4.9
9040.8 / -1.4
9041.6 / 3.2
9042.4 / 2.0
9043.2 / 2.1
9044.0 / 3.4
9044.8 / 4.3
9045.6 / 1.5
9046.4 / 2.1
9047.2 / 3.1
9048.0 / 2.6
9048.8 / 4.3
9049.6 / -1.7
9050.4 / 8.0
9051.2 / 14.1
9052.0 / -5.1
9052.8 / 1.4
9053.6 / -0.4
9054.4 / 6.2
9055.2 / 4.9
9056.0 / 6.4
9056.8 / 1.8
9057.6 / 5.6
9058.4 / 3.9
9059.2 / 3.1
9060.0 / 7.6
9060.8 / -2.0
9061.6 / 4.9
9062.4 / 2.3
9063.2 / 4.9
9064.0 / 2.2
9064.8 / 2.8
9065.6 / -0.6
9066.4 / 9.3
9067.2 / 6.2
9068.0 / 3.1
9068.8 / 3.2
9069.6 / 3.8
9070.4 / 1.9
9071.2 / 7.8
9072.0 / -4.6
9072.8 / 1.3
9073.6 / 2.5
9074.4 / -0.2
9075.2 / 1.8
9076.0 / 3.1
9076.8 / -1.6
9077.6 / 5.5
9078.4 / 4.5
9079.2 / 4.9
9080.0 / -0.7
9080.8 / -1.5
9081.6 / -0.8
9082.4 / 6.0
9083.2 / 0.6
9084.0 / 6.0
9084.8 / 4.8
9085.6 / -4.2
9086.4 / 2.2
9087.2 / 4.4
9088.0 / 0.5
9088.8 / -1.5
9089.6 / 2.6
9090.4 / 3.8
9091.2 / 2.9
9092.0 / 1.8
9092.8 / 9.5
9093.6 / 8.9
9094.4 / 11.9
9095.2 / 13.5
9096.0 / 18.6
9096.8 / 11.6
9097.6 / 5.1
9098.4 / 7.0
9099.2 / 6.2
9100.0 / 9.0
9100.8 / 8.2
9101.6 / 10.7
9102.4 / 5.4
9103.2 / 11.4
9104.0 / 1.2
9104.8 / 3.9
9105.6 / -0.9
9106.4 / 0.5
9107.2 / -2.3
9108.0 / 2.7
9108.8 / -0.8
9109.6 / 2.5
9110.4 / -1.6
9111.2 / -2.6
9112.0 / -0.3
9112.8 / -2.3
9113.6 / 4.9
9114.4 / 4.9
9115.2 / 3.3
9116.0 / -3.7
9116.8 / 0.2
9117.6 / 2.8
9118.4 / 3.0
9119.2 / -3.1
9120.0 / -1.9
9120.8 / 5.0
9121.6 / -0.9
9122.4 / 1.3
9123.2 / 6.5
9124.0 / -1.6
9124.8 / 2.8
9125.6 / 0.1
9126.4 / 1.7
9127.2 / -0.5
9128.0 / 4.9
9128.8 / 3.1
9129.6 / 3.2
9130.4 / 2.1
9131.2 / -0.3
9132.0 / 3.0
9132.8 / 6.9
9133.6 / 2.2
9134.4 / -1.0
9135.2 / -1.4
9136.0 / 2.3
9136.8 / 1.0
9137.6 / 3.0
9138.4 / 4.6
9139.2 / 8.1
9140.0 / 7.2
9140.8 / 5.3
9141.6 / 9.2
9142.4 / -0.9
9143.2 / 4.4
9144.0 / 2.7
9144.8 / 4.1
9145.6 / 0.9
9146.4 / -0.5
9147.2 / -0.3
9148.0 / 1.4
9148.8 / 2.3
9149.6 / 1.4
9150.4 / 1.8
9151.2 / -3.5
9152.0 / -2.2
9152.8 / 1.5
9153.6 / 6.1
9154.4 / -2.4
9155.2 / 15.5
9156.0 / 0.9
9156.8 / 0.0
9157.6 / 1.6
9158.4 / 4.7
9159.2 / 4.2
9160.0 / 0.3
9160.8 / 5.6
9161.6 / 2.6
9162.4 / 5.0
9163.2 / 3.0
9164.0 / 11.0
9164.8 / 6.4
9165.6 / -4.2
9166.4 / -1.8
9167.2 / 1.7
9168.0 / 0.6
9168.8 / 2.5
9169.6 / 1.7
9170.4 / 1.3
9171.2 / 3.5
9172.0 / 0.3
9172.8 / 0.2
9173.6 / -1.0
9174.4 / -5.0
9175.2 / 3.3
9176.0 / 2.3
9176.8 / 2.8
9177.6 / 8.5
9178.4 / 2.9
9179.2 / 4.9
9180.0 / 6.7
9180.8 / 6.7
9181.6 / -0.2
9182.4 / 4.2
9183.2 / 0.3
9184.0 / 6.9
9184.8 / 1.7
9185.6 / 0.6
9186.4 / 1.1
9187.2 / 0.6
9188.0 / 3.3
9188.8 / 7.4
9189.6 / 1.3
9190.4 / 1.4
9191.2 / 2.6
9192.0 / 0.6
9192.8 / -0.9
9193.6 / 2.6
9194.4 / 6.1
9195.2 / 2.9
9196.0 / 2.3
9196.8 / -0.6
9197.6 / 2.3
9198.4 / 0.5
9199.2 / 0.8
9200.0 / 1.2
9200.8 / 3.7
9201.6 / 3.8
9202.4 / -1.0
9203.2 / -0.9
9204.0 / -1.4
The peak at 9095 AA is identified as [O II] 3727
